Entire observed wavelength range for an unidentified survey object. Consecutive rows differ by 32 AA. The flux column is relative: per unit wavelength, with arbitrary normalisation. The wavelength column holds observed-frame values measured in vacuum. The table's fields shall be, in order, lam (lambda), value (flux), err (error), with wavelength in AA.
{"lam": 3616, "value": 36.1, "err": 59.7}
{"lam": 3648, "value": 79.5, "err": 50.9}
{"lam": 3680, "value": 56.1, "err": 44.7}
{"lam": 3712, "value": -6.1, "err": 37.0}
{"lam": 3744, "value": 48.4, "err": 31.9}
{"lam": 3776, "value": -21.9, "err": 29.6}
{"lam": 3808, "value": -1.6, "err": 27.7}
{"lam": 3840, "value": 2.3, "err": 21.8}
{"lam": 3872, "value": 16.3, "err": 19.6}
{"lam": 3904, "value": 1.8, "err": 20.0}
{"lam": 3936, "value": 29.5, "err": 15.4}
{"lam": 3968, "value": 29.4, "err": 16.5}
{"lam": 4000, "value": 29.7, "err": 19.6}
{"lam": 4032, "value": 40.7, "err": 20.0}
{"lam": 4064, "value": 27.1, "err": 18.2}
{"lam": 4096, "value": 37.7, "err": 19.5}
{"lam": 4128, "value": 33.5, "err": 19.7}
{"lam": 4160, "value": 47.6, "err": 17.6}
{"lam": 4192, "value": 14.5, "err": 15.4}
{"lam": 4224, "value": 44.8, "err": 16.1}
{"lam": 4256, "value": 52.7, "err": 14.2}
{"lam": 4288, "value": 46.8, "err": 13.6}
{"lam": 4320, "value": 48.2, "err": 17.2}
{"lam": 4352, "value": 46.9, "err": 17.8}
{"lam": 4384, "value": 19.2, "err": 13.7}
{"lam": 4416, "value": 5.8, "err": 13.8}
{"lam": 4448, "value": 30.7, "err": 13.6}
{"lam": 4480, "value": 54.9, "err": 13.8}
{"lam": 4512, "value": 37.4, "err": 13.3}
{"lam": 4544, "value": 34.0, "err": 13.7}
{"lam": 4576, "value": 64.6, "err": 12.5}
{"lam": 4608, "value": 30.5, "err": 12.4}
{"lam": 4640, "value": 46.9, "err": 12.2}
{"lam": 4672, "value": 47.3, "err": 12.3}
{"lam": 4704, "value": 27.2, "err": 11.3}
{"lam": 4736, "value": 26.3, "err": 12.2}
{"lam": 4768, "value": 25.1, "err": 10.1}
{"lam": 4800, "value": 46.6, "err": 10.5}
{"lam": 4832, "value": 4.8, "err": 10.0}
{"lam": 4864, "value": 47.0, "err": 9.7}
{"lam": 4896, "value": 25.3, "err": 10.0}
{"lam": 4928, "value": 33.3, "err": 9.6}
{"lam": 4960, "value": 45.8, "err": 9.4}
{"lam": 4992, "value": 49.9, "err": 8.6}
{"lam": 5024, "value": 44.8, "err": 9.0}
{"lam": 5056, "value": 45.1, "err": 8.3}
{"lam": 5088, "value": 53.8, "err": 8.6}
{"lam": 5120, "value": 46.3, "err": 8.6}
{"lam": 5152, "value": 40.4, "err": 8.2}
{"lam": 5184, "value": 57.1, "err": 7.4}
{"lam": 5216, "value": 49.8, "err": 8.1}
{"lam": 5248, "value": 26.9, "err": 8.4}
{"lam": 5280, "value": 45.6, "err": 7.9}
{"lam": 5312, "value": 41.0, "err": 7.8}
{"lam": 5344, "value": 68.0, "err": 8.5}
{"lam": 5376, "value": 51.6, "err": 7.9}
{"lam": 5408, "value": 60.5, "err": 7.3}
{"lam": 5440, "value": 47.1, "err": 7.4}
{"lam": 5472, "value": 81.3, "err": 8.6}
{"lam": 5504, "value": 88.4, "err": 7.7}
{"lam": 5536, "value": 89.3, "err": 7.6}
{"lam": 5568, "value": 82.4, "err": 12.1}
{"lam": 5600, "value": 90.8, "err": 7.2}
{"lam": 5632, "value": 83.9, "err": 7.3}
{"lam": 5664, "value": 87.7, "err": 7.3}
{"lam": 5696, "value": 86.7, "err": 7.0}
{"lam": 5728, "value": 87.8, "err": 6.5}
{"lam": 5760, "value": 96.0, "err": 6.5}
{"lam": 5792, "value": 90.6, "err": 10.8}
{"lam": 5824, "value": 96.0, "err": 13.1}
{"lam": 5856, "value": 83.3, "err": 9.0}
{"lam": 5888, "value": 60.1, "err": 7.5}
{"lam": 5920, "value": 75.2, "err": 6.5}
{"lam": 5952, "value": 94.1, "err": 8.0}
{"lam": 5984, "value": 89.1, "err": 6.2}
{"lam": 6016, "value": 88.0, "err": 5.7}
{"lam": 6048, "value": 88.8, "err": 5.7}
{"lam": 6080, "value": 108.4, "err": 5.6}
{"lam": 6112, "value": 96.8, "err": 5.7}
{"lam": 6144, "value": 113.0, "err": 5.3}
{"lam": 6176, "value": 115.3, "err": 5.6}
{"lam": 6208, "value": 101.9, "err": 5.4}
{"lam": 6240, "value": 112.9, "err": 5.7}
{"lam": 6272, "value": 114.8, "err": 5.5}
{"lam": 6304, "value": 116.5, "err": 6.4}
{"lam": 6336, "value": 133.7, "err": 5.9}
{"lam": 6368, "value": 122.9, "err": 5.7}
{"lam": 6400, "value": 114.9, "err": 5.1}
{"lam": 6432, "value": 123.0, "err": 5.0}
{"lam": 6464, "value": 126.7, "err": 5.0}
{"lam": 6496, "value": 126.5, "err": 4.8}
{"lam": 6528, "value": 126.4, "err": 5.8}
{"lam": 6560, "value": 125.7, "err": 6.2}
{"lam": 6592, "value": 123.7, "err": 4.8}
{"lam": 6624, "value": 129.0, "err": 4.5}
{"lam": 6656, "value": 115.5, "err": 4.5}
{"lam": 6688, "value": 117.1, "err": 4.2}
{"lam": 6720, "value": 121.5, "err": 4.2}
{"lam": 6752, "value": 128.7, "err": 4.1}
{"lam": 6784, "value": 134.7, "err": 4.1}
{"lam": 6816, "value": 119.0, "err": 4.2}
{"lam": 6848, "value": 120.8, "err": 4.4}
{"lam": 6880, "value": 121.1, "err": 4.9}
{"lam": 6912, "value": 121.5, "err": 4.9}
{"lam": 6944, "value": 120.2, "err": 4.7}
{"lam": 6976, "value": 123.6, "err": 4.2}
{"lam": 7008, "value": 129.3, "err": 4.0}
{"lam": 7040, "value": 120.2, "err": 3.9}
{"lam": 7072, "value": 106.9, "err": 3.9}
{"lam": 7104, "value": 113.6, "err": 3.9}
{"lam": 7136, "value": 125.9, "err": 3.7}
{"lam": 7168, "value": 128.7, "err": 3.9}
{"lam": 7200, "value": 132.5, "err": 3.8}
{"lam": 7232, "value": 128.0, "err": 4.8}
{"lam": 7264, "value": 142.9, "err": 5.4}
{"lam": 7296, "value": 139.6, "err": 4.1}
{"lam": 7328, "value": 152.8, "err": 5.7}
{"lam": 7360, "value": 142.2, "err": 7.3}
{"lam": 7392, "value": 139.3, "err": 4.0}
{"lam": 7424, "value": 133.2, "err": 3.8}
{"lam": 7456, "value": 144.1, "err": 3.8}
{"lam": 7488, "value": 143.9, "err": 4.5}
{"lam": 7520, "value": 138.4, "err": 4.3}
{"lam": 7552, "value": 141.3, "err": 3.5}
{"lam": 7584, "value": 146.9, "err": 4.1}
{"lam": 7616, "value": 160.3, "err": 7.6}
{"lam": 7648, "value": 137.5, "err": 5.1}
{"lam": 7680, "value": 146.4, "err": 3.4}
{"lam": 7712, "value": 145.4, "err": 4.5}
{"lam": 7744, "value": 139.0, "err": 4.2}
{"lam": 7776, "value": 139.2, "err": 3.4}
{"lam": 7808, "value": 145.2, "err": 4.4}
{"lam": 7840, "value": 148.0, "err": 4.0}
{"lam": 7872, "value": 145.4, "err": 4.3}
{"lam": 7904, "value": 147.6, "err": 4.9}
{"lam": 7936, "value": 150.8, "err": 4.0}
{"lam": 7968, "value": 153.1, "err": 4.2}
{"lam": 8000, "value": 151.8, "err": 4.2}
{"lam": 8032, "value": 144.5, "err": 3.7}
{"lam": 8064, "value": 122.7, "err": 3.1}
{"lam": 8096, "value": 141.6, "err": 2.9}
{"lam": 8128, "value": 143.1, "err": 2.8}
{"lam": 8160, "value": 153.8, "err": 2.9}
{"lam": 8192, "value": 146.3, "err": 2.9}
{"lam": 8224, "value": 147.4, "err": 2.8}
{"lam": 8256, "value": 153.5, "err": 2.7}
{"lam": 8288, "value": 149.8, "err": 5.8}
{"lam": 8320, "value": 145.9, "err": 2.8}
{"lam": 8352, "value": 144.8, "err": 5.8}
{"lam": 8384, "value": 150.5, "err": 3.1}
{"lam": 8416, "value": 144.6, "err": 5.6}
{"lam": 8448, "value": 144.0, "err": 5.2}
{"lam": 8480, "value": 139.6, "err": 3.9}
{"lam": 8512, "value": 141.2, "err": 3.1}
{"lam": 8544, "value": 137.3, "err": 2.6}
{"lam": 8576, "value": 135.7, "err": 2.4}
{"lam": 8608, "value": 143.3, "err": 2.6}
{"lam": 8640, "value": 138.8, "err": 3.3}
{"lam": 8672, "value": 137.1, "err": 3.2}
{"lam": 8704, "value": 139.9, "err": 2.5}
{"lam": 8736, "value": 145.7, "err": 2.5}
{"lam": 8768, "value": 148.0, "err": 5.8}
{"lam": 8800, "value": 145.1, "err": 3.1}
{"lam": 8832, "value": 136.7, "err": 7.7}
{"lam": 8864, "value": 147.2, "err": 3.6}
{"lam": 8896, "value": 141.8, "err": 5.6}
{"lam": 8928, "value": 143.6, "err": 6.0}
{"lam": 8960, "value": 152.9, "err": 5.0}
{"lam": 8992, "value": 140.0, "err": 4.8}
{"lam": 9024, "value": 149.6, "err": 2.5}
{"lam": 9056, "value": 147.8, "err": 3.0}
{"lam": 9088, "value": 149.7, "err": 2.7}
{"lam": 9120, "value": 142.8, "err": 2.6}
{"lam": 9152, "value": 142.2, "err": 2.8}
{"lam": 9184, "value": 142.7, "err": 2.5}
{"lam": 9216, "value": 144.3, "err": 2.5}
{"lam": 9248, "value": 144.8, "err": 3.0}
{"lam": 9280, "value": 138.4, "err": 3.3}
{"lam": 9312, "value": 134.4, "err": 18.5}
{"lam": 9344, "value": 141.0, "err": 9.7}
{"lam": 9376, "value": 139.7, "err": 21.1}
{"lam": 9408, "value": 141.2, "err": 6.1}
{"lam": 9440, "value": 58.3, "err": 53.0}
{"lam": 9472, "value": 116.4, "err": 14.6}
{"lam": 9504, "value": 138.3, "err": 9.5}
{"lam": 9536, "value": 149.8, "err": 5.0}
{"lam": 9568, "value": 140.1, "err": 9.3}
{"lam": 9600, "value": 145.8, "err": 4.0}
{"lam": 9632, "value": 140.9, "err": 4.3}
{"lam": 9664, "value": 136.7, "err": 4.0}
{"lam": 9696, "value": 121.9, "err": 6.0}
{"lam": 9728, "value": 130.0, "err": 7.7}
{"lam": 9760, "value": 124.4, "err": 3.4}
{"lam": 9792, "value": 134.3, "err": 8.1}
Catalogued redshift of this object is 0.37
